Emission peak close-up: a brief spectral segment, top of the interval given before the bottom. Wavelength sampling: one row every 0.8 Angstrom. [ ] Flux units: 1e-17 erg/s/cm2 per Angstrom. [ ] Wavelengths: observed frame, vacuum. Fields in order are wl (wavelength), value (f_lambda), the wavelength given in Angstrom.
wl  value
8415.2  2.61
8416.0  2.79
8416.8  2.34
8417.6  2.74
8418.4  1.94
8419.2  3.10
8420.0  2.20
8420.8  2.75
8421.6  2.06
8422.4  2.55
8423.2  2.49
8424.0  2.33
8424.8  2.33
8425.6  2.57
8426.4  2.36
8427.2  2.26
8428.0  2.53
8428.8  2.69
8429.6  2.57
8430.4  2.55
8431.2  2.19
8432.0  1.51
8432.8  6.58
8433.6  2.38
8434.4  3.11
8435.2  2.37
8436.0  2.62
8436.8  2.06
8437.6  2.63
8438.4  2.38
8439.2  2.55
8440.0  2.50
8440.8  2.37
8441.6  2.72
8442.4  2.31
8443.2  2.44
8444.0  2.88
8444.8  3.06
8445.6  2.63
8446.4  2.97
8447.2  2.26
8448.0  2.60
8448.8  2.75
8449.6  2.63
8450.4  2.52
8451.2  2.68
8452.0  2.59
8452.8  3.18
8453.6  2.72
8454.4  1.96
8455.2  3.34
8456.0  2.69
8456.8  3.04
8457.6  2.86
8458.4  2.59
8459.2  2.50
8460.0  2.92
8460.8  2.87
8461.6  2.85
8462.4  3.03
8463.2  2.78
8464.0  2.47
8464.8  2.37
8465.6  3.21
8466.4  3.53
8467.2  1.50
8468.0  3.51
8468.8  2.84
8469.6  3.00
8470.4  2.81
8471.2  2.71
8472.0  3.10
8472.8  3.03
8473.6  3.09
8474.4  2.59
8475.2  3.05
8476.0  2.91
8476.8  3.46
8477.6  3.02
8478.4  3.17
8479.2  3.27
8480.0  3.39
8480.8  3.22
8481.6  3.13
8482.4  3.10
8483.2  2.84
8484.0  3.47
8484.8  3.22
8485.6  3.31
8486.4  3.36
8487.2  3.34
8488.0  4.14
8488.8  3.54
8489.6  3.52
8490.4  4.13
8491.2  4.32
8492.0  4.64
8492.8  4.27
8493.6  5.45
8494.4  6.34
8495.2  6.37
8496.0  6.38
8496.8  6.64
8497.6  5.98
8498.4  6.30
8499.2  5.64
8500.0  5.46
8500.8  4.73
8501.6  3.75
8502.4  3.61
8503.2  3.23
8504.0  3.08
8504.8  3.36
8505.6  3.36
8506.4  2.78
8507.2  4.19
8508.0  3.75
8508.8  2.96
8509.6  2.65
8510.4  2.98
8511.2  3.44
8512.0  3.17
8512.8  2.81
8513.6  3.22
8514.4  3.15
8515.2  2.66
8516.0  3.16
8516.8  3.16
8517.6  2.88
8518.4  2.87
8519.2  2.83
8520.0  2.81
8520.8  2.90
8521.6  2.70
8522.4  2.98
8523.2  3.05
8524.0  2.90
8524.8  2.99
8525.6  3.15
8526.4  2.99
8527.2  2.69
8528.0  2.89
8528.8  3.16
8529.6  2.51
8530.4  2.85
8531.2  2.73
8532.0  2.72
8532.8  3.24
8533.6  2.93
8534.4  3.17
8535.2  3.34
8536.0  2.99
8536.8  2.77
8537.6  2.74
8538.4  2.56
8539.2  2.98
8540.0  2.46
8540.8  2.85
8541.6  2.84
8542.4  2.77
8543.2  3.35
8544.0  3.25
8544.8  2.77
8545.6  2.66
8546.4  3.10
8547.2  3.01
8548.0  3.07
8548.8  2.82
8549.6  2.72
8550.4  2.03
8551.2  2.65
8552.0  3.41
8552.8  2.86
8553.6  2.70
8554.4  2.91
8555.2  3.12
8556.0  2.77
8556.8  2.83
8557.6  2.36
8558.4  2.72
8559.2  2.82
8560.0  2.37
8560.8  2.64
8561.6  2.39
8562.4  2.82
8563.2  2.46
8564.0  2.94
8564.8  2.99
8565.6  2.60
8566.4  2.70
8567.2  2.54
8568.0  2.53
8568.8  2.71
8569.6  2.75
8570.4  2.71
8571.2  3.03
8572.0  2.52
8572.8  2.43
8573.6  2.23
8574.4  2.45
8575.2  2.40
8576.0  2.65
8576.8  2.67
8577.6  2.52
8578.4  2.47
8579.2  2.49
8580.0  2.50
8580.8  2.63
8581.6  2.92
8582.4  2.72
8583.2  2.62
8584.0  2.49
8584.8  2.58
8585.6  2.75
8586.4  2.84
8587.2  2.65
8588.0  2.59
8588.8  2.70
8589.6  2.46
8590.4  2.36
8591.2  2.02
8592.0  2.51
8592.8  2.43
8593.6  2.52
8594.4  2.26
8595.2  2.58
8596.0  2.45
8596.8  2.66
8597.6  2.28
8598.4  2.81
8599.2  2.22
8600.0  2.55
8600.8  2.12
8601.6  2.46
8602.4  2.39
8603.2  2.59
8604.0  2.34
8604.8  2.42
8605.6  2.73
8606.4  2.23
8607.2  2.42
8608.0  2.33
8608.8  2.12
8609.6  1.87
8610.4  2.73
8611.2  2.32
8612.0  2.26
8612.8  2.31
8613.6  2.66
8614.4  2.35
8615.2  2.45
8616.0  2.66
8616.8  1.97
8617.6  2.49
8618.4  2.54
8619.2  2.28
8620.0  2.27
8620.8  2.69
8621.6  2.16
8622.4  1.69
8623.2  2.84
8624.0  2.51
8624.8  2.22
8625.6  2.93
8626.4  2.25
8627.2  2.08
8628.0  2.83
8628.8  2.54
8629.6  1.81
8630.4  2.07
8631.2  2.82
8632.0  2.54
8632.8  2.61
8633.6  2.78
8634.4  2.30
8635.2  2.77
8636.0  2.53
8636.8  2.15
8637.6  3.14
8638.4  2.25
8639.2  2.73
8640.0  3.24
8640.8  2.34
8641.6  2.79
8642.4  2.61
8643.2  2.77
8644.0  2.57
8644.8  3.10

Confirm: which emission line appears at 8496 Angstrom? H-beta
